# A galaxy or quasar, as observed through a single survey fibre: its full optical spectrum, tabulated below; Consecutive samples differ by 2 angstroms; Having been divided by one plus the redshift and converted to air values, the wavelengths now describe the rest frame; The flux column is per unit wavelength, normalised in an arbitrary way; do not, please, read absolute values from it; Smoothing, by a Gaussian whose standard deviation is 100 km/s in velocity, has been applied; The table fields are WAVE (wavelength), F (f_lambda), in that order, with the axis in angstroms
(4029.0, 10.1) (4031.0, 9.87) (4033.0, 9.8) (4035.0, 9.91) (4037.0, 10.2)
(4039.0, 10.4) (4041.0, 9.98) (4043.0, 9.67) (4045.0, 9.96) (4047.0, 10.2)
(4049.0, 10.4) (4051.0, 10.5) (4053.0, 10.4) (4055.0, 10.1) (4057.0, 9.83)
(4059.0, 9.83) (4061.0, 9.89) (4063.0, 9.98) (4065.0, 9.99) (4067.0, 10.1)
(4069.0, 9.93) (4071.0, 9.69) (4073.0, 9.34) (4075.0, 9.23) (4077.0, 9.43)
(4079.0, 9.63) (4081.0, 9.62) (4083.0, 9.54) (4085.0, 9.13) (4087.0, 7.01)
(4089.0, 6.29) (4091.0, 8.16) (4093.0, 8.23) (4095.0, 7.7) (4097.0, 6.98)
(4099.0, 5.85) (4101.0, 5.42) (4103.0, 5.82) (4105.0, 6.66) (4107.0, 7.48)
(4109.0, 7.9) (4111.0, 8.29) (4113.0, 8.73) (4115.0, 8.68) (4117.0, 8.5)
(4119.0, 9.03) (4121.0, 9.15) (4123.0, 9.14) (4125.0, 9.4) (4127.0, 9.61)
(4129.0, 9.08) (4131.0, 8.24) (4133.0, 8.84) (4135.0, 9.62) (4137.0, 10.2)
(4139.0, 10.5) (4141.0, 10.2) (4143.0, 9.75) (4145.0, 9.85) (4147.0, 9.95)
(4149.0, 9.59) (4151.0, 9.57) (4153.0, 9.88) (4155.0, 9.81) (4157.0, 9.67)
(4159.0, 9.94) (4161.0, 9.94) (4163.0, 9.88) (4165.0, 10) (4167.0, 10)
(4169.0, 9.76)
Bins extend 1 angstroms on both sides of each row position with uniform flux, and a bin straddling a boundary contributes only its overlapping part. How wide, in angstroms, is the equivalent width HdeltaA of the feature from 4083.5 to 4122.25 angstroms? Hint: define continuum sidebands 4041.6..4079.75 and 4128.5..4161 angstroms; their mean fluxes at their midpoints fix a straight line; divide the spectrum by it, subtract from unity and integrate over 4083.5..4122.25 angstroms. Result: 8.4 angstroms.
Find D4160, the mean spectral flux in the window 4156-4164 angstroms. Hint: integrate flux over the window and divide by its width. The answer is 9.86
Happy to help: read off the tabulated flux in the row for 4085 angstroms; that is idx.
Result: 9.13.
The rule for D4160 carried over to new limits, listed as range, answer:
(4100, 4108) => 6.35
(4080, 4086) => 9.43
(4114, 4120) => 8.74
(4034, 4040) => 10.2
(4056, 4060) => 9.83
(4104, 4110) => 7.35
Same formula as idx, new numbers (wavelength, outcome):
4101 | 5.42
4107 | 7.48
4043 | 9.67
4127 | 9.61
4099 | 5.85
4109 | 7.9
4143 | 9.75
